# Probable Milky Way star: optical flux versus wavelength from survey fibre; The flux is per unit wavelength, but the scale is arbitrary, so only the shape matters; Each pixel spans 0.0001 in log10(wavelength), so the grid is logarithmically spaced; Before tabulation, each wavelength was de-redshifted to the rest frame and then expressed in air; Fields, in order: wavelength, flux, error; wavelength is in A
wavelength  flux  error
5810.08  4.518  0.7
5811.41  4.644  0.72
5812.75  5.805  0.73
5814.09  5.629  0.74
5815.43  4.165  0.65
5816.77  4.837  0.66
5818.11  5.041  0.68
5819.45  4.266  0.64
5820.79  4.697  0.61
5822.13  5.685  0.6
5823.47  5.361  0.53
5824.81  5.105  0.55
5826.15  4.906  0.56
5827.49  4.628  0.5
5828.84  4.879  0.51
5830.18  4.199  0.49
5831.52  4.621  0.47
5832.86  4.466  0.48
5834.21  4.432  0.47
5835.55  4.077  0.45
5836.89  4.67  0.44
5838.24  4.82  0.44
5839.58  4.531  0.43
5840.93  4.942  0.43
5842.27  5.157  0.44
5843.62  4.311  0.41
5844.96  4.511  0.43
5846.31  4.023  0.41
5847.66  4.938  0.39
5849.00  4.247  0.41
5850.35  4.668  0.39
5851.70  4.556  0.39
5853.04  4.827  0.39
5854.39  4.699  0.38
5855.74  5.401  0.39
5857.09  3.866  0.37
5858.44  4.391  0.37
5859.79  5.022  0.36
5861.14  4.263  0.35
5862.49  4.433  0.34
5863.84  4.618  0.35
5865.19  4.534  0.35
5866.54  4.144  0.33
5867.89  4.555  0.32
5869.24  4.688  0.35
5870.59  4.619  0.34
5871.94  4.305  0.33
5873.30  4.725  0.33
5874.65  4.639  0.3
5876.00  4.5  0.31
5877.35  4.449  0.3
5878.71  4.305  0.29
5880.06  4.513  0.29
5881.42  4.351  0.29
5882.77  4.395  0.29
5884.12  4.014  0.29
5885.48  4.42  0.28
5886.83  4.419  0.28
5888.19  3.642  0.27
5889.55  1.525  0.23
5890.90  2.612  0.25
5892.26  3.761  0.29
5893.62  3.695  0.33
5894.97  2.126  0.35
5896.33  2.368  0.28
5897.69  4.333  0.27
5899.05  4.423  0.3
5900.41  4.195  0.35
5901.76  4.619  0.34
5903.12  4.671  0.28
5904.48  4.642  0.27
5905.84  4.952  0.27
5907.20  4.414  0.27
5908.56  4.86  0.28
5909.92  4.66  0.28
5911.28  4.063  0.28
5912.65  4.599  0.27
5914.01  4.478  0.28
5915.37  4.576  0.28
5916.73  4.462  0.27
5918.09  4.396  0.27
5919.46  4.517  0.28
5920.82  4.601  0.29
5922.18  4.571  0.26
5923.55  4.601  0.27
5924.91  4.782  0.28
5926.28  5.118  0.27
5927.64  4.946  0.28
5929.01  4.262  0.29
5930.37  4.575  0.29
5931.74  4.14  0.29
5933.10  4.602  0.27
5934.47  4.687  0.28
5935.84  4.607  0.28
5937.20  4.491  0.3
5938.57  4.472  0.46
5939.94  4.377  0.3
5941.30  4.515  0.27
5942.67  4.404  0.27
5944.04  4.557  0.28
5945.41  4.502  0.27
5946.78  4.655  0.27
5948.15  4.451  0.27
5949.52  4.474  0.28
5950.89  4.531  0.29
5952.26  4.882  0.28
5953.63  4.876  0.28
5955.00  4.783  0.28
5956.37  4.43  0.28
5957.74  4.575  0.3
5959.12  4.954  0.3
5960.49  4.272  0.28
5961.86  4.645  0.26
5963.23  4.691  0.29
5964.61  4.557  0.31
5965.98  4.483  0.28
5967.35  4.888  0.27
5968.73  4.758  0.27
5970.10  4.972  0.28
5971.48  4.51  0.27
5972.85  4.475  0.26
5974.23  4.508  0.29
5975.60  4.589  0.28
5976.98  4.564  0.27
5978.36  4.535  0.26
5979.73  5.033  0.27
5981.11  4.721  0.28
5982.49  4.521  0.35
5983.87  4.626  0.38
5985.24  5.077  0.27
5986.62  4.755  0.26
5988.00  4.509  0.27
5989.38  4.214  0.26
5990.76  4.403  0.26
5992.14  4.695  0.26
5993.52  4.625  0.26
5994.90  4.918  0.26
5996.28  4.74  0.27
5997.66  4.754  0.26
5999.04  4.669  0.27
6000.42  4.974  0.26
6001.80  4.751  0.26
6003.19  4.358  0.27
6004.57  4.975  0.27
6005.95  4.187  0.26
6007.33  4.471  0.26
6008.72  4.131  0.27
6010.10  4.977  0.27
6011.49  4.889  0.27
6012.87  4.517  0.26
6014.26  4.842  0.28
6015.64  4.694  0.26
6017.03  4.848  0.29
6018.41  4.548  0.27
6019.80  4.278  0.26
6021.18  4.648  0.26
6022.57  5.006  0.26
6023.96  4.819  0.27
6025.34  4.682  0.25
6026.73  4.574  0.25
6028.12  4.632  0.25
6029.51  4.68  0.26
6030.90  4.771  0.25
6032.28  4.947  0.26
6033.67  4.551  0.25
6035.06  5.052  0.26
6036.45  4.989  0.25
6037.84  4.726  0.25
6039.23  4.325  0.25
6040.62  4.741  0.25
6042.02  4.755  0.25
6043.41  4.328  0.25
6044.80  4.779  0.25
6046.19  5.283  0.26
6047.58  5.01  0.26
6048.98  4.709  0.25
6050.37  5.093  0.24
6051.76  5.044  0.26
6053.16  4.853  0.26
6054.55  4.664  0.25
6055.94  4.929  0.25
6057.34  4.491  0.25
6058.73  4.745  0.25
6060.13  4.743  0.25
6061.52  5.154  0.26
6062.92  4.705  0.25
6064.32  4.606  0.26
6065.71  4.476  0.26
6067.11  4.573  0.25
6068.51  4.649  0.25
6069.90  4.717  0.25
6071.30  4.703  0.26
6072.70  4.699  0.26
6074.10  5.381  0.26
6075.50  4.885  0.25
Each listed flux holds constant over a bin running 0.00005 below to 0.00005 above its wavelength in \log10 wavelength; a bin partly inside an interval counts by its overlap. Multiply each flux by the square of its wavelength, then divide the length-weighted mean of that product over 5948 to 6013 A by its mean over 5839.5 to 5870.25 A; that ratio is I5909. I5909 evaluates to 1.06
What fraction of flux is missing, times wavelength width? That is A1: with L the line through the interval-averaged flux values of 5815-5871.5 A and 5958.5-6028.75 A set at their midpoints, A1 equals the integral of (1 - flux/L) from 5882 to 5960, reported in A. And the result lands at 5.2 A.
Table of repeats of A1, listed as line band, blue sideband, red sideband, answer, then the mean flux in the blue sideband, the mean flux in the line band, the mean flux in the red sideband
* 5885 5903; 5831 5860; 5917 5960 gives 4.0 A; 4.59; 3.58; 4.59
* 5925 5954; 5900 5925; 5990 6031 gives 0.1 A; 4.56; 4.58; 4.67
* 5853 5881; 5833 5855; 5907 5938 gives 0.2 A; 4.58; 4.54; 4.57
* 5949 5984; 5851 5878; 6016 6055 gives 0.2 A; 4.56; 4.65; 4.76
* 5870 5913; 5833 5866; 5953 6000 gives 4.6 A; 4.58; 4.11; 4.66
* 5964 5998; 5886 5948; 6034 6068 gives -1.0 A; 4.28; 4.66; 4.78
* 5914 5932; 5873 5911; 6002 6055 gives -1.6 A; 4.07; 4.59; 4.72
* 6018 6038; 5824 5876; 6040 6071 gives 0.1 A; 4.59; 4.73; 4.77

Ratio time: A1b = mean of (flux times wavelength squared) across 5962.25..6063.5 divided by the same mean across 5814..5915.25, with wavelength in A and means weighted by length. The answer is 1.12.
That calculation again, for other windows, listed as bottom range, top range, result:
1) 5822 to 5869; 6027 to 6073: 1.10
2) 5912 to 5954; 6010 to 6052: 1.08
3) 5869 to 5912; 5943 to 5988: 1.16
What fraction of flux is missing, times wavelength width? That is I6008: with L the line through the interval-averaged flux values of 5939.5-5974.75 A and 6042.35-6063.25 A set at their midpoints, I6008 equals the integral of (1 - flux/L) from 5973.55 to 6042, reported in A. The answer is 0.8 A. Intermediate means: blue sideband 4.61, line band 4.67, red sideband 4.84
